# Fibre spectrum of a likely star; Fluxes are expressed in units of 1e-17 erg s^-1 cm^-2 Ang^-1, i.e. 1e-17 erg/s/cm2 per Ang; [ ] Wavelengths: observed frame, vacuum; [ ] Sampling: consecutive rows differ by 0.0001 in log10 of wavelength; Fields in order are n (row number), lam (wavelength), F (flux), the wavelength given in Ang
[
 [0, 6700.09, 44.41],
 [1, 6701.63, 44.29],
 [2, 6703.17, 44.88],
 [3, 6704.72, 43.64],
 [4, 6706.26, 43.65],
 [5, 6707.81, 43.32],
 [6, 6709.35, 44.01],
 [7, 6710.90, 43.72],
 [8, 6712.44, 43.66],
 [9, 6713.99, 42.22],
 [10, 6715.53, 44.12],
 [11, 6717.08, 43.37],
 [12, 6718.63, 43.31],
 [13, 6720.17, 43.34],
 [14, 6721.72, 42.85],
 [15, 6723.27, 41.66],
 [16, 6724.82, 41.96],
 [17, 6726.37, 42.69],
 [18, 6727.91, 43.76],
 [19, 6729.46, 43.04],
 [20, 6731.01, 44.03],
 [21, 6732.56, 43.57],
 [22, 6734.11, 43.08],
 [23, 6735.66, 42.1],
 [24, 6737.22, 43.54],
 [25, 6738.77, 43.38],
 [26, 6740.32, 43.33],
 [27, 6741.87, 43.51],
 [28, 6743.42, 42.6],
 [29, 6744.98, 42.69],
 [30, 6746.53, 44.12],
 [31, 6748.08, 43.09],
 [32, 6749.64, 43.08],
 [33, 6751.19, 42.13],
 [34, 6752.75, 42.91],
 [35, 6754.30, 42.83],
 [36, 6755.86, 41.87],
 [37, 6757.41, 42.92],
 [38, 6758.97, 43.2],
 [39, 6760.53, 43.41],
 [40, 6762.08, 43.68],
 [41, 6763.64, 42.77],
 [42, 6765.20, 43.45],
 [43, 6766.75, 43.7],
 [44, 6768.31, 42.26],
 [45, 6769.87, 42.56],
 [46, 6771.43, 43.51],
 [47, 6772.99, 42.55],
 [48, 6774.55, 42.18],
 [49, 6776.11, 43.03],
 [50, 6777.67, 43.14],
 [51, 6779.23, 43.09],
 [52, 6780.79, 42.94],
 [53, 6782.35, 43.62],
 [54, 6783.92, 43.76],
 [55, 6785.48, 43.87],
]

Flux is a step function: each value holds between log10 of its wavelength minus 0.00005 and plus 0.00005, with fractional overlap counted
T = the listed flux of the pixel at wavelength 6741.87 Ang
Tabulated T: 43.51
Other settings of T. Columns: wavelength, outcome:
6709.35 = 44.01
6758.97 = 43.2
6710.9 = 43.72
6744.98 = 42.69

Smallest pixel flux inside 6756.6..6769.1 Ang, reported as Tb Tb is 42.26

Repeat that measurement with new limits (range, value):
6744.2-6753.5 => 42.13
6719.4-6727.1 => 41.66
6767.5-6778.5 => 42.18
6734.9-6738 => 42.1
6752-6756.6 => 41.87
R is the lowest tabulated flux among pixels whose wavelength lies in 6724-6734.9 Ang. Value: 41.96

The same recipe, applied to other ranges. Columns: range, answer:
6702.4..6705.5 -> 43.64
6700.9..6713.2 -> 43.32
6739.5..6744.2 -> 42.6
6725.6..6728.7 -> 42.69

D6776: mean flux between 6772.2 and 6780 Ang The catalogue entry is 42.8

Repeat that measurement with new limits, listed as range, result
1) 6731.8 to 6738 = 43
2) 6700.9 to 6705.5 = 44.3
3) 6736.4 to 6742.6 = 43.4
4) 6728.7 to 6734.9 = 43.4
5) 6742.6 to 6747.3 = 43.1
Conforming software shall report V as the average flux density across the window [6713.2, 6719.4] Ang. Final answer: 43.2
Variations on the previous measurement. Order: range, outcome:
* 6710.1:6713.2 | 43.7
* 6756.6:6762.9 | 43.3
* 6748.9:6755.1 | 42.7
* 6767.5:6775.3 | 42.6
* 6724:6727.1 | 42.3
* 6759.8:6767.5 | 43.5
